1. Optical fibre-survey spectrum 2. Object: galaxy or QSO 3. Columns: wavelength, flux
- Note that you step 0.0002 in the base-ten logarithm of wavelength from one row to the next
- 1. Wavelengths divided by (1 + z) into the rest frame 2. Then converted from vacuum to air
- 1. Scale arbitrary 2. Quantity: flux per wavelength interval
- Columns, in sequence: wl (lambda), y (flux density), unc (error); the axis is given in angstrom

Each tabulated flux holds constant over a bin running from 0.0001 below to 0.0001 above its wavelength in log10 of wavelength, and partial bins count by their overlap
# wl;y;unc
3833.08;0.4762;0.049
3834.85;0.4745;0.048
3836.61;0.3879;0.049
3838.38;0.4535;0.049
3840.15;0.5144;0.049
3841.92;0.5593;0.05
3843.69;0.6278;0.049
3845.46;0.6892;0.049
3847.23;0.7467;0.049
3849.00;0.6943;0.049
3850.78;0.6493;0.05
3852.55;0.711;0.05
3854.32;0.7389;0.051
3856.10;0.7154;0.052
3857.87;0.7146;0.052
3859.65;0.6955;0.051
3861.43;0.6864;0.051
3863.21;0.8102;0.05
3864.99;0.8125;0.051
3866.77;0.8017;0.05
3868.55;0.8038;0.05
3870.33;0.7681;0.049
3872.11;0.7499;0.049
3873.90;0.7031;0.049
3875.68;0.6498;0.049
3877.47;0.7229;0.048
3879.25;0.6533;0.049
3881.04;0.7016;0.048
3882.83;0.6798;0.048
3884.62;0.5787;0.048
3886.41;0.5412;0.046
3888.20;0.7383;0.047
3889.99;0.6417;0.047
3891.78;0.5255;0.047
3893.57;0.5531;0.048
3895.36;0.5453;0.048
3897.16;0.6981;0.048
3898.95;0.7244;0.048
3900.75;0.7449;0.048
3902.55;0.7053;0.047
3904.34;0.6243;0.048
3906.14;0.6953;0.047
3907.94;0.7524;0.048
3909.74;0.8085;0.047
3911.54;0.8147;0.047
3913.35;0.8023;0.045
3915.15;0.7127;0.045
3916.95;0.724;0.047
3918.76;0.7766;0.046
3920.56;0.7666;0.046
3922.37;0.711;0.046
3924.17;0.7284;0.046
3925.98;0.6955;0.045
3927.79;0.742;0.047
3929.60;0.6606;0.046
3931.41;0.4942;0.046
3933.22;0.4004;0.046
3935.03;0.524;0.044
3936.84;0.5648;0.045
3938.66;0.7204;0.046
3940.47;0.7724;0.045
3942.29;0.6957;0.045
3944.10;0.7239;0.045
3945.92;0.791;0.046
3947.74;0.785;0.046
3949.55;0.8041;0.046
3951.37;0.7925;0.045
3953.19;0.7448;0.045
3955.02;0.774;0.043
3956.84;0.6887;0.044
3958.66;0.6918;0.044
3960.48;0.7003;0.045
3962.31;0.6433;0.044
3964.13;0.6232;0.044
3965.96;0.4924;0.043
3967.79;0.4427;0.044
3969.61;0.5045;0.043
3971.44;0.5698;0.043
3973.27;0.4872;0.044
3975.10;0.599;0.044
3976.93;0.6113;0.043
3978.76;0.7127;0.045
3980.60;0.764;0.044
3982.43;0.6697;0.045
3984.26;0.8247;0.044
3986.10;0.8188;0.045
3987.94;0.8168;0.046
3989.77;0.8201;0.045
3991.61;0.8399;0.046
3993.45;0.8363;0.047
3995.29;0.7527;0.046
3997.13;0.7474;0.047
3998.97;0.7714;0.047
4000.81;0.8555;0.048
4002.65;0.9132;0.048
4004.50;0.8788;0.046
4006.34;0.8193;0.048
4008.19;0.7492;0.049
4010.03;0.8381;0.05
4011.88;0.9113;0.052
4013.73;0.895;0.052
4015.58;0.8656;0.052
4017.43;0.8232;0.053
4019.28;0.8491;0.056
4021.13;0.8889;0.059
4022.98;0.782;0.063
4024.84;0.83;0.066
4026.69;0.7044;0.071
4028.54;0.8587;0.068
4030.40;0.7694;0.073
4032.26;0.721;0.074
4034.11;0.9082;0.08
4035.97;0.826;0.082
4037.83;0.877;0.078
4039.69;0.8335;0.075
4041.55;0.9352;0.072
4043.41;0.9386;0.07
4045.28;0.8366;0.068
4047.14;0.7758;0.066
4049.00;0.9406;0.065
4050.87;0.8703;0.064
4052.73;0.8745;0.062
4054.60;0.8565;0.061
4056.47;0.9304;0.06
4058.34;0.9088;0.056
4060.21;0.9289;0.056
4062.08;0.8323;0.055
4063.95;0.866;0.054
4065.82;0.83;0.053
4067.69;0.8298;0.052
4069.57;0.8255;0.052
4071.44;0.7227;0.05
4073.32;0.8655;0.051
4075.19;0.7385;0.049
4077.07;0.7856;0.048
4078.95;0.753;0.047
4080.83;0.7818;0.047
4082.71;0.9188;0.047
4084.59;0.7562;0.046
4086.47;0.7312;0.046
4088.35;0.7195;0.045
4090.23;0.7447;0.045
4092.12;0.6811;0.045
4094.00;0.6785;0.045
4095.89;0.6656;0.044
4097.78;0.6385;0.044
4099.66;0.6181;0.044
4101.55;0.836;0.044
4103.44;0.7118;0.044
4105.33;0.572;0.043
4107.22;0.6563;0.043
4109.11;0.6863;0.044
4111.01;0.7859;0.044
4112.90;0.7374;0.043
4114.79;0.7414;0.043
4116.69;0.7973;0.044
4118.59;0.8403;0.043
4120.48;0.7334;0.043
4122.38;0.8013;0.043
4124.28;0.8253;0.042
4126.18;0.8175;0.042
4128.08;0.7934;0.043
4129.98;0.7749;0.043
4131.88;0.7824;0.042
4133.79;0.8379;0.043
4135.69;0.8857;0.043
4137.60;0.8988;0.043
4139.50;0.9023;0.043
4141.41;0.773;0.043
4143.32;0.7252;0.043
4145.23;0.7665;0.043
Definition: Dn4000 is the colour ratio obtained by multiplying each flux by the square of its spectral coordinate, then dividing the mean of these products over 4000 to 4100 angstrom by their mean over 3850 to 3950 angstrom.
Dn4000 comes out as 1.27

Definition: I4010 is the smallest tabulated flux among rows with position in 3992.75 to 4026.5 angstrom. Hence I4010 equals 0.7474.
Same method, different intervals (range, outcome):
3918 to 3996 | 0.4004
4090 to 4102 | 0.6181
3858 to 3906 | 0.5255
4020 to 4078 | 0.7044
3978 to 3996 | 0.6697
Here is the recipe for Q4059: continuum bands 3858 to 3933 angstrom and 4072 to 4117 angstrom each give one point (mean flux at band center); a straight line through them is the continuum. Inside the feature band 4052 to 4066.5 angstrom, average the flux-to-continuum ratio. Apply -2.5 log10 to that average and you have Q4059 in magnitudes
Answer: -0.21 mag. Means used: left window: 0.698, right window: 0.732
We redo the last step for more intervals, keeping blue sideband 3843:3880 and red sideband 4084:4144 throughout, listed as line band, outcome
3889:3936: 0.082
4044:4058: -0.169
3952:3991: 0.104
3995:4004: -0.105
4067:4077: -0.063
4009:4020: -0.164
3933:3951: 0.061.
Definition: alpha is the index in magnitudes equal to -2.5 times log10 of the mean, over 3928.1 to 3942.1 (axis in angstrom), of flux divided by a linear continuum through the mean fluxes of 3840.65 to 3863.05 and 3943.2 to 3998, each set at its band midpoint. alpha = 0.16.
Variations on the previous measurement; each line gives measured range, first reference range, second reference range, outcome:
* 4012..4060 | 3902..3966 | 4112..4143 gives -0.13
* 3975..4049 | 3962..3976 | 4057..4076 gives -0.22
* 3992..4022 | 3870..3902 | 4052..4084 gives -0.08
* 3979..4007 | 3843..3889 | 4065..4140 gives -0.09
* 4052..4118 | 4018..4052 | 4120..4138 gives 0.08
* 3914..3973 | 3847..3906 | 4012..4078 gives 0.13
